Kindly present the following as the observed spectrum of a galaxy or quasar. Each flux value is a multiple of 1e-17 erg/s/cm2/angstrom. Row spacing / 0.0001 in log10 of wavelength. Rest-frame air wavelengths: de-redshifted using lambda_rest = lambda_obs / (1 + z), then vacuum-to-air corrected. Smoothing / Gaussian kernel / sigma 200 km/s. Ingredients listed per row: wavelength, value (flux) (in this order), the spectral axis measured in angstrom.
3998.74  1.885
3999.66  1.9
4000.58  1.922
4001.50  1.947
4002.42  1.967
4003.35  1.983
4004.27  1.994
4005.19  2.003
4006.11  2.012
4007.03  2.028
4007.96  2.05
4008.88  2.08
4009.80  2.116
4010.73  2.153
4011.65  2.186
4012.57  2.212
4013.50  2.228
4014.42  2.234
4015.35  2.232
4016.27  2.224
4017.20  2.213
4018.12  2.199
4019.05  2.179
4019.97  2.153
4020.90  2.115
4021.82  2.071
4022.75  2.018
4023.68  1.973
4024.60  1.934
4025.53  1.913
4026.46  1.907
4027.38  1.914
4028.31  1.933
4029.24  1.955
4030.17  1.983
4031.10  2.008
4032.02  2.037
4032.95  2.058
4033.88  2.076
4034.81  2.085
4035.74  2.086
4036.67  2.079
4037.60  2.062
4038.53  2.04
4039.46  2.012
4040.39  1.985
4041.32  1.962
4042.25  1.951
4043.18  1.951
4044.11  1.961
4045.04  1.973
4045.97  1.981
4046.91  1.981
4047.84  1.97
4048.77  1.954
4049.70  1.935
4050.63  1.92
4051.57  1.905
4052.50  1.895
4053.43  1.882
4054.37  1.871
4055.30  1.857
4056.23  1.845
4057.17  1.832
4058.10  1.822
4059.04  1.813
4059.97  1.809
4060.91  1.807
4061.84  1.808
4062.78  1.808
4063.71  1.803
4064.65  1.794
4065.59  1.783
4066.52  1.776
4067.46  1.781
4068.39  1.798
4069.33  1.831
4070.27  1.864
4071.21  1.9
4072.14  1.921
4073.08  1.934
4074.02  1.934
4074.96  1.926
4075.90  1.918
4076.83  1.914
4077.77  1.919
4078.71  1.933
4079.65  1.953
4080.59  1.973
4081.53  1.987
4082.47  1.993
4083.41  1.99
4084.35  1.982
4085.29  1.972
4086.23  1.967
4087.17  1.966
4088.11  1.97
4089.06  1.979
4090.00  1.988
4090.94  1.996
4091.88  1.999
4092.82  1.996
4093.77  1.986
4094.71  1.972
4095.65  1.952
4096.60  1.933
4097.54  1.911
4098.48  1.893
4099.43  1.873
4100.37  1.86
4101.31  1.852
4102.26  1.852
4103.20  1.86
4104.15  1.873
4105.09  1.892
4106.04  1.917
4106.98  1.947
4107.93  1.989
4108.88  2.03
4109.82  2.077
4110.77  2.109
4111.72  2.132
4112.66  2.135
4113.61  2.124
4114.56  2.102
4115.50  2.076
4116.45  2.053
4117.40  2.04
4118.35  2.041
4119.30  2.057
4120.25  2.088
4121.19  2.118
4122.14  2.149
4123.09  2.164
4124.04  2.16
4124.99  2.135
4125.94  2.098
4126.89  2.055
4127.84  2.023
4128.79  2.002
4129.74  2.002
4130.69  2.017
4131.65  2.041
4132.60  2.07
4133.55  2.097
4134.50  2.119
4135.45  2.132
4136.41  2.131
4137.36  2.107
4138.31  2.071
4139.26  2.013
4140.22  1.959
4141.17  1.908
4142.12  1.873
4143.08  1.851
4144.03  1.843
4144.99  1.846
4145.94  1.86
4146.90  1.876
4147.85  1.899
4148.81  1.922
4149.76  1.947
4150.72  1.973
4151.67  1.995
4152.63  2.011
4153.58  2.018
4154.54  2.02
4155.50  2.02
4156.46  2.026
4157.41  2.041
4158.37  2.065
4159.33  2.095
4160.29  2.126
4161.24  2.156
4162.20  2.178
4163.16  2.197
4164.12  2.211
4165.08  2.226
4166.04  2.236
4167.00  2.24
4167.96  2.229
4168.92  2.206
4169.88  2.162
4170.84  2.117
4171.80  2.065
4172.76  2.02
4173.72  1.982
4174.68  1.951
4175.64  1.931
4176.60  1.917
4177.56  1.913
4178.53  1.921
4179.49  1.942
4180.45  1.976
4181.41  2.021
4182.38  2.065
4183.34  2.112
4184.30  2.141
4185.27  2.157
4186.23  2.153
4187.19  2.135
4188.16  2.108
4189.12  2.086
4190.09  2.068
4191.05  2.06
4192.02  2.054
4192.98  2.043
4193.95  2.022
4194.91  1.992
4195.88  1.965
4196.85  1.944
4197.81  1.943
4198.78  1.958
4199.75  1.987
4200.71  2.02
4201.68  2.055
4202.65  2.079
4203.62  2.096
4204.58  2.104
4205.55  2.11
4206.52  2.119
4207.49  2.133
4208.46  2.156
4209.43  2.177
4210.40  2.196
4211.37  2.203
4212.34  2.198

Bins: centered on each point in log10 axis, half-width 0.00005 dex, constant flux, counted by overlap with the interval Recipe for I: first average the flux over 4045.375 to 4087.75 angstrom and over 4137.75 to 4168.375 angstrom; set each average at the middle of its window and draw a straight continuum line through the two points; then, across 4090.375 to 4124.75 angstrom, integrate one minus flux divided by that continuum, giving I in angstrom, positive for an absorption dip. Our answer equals -0.85 angstrom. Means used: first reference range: 1.89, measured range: 2.01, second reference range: 2.03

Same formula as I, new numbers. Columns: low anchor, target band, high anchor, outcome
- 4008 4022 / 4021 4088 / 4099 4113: 4.74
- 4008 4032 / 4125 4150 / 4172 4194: 0.67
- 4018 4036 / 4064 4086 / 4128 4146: 1.22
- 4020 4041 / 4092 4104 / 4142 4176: 0.68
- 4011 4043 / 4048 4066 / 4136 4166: 1.77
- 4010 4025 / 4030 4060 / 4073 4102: 1.60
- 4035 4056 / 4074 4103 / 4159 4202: 0.76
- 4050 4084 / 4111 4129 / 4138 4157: -1.61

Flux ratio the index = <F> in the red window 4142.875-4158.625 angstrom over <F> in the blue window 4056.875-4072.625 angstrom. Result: 1.1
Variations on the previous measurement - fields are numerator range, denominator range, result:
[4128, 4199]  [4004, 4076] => 1.03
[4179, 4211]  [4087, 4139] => 1.02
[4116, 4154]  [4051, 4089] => 1.07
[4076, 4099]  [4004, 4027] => 0.94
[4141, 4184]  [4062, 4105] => 1.06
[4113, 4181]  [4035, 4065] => 1.07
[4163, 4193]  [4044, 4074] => 1.11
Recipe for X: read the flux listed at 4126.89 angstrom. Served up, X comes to 2.055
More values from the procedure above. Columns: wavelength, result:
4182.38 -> 2.065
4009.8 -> 2.116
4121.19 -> 2.118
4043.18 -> 1.951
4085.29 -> 1.972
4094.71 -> 1.972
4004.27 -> 1.994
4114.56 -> 2.102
